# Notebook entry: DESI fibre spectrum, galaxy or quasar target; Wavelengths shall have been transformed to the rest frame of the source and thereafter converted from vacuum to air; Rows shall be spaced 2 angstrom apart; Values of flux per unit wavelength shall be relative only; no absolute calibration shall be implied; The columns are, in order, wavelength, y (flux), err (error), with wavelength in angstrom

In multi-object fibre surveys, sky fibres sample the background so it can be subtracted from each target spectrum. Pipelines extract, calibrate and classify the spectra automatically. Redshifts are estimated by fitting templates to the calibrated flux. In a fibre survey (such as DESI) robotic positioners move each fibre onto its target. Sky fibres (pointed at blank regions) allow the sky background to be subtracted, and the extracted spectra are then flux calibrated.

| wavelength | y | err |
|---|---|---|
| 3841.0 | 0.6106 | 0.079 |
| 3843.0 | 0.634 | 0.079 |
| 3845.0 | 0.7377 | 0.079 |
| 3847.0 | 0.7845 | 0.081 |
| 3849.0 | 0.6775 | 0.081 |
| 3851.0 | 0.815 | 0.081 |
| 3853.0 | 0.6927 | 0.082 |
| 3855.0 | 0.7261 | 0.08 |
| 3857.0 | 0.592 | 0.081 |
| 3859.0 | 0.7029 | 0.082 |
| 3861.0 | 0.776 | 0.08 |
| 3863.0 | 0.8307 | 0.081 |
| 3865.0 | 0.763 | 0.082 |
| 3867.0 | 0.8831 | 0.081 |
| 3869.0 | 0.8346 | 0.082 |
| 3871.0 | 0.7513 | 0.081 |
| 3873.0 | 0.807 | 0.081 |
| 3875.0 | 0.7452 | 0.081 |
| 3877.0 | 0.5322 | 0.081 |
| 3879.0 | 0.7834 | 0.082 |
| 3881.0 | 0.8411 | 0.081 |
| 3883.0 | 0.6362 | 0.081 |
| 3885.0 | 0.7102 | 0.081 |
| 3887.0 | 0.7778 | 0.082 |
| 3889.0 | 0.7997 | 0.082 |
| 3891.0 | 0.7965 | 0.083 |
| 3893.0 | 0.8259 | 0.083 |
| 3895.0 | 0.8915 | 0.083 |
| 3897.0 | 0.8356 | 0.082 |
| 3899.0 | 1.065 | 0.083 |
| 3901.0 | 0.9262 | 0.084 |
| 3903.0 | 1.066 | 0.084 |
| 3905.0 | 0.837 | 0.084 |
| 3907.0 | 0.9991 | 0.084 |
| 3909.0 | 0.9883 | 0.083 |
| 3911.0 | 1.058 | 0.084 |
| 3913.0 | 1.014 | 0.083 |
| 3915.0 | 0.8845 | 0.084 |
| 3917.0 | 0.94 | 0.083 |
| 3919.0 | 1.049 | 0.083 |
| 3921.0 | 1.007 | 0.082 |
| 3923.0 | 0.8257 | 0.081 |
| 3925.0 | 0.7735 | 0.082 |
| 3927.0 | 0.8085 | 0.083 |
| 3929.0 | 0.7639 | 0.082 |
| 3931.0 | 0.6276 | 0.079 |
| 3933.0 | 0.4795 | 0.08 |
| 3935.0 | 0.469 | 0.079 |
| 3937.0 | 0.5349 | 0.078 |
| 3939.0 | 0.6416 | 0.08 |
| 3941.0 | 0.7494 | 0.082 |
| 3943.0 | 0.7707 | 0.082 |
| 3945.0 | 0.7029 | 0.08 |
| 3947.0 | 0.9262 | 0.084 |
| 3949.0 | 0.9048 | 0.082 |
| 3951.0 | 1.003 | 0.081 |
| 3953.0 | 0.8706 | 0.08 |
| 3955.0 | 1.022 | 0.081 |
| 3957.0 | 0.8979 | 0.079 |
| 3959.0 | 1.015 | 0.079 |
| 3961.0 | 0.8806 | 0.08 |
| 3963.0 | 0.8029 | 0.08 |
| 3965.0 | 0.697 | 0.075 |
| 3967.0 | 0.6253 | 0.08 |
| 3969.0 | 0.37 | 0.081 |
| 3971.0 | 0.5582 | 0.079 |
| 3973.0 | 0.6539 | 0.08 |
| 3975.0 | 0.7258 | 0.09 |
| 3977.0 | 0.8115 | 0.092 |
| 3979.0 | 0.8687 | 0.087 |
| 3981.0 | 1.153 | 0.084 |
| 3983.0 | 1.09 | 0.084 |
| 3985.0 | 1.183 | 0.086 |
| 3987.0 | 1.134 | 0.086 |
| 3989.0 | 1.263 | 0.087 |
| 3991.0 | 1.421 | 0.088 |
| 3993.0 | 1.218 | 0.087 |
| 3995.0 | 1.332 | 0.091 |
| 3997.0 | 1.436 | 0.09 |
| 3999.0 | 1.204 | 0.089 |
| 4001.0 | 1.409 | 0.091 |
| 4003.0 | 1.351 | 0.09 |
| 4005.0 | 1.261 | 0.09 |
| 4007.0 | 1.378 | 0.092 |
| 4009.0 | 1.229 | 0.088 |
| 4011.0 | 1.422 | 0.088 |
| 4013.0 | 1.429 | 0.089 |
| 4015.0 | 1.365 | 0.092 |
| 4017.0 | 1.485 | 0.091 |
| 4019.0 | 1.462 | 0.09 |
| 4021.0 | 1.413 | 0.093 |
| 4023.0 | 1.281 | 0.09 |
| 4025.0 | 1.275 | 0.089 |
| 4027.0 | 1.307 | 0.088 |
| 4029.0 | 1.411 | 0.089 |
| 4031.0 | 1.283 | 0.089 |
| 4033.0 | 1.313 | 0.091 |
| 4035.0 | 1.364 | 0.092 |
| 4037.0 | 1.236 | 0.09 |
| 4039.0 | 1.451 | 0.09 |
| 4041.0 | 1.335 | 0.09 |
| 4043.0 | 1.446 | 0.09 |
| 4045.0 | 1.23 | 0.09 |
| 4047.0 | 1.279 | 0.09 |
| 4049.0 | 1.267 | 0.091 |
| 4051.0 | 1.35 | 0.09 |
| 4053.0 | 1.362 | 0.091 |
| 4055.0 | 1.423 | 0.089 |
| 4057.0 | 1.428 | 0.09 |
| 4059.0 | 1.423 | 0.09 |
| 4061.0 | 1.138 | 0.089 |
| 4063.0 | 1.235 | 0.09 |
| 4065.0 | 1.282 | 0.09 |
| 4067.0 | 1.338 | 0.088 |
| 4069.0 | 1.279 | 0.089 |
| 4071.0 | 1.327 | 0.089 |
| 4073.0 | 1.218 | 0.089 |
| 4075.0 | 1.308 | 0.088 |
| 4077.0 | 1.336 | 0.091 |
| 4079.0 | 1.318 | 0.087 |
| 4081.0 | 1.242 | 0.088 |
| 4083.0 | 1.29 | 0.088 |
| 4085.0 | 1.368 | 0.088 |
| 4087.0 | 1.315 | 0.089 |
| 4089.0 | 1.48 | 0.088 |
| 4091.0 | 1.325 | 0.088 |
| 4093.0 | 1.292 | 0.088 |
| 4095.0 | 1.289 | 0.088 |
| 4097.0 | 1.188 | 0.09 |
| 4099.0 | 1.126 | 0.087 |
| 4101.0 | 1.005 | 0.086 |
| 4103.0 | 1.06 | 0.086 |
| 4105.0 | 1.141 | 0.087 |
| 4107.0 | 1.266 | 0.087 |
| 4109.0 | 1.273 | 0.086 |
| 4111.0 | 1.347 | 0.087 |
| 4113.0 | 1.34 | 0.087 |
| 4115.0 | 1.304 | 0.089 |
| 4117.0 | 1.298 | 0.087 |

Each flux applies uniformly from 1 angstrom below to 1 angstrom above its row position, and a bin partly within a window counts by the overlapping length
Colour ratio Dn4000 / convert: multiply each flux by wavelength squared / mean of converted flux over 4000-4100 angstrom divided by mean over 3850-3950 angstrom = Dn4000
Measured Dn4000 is 1.78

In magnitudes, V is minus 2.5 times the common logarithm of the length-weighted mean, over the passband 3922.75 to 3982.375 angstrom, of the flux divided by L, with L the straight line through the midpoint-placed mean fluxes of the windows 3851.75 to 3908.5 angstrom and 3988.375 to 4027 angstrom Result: 0.40 mag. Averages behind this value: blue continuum 0.803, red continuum 1.35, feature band 0.766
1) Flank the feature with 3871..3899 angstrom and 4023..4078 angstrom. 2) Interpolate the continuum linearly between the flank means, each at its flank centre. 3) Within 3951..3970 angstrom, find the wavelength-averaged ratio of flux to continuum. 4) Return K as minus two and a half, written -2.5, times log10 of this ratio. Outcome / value 0.25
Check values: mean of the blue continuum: 0.778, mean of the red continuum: 1.32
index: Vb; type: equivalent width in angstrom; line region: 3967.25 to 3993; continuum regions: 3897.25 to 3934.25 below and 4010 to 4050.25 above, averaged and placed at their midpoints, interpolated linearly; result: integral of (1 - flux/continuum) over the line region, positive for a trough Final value 4.9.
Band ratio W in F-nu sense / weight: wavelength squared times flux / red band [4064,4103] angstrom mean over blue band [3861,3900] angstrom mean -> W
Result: 1.78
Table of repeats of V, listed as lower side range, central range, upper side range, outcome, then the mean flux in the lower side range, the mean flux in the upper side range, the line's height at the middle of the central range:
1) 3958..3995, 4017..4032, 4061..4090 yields -0.22 mag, 0.926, 1.3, 1.11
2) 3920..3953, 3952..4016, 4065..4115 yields -0.16 mag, 0.753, 1.27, 0.913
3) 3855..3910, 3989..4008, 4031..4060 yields -0.12 mag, 0.813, 1.35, 1.19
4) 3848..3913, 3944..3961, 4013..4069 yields 0.15 mag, 0.815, 1.34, 1.05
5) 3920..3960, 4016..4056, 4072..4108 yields -0.24 mag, 0.79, 1.25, 1.09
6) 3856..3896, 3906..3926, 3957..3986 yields -0.21 mag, 0.764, 0.82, 0.787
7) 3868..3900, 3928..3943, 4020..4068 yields 0.48 mag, 0.79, 1.33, 0.963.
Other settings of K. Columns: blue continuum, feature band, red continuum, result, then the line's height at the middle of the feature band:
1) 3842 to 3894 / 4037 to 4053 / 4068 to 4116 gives -0.151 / 1.16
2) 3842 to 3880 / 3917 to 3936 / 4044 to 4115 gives 0.175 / 0.903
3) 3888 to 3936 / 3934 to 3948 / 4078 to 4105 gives 0.329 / 0.926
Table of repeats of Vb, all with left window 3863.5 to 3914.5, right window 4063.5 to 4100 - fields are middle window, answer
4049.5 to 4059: -1.21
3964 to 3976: 4.99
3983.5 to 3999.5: -2.72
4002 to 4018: -3.36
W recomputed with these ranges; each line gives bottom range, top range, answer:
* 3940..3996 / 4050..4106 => 1.48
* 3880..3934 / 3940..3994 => 1.08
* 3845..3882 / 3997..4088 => 1.94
